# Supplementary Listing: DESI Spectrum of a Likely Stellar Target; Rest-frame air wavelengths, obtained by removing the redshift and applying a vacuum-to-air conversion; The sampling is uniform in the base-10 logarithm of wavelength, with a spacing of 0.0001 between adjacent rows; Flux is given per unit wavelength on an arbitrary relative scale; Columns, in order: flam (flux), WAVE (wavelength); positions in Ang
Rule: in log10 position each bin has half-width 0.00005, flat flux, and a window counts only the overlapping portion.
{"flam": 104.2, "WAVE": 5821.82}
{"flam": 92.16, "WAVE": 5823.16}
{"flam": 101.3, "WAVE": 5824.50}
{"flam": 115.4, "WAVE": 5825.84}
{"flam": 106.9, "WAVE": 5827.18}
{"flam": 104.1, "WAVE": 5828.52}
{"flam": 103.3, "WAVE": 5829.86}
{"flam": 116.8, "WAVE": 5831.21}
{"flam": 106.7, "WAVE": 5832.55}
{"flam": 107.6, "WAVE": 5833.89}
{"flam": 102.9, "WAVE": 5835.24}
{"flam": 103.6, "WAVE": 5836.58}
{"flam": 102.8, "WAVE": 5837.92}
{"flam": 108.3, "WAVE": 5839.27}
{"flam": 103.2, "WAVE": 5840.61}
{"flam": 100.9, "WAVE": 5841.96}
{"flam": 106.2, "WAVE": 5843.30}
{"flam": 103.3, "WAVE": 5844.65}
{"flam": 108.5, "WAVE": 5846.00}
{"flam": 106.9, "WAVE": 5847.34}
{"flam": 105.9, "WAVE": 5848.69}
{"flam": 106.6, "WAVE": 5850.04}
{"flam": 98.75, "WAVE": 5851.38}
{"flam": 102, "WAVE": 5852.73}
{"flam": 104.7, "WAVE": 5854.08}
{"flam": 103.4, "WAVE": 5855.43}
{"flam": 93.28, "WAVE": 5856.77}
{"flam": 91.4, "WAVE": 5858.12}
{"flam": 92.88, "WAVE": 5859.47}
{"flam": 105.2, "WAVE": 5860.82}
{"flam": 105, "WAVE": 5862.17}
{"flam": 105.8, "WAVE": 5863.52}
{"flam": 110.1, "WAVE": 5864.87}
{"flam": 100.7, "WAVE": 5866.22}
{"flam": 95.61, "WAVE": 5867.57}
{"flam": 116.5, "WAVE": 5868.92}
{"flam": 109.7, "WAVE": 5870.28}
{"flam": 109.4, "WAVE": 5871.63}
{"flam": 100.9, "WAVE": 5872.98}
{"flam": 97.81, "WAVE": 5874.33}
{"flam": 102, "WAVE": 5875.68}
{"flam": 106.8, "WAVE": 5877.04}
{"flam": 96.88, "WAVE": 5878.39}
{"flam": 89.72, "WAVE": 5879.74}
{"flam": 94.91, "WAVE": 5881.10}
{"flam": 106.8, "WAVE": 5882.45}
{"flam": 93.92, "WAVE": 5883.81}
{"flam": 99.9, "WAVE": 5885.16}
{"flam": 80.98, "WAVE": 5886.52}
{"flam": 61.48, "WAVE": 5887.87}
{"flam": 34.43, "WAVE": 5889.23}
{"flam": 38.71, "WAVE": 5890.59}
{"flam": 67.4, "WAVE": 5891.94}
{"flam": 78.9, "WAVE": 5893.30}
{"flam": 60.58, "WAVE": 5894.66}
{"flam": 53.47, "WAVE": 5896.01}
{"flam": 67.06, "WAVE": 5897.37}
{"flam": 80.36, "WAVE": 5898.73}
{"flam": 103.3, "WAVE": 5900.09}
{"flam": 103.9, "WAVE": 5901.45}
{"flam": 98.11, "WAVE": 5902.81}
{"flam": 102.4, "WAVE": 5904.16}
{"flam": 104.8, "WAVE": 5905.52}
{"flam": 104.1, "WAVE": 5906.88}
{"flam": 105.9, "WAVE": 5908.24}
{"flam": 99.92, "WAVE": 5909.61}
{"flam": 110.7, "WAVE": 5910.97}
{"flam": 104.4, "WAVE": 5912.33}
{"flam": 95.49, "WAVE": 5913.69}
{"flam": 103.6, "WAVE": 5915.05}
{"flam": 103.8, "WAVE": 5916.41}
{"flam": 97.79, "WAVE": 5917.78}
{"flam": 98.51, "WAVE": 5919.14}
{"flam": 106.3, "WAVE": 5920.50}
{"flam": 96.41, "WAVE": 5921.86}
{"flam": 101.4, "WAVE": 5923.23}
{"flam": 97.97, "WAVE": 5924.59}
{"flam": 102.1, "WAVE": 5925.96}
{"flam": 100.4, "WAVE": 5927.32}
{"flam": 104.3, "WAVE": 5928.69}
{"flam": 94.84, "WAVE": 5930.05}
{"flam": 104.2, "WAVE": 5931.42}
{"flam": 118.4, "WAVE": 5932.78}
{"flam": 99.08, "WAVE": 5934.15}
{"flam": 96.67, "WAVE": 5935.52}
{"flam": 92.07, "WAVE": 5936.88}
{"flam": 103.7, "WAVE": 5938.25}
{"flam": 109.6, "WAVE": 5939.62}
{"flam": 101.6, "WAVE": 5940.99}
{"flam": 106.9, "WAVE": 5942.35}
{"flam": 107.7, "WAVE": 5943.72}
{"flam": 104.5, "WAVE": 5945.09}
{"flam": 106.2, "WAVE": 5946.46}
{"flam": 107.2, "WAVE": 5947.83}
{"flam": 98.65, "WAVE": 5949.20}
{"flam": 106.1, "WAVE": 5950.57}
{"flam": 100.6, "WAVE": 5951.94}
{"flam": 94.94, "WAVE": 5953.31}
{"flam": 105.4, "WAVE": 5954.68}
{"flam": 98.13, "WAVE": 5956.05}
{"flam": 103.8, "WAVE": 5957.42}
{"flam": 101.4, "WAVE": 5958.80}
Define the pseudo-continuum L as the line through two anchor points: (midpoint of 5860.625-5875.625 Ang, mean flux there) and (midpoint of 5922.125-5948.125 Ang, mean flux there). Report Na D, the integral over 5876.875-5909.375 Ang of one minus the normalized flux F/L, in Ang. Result 6.1 Ang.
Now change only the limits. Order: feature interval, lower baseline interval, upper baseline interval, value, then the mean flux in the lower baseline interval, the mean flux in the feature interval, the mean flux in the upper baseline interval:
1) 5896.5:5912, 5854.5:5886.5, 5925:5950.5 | 0.6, 101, 97.8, 103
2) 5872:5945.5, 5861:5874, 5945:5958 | 6.8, 106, 94.5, 102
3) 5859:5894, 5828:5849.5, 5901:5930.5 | 3.9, 106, 92.3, 102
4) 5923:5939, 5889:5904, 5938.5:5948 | -0.6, 73.7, 101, 106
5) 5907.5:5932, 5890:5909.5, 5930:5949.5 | -2.0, 84.2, 102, 104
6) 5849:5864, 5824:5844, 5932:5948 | 0.7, 106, 101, 104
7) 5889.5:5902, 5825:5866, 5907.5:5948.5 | 3.9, 104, 71.1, 103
